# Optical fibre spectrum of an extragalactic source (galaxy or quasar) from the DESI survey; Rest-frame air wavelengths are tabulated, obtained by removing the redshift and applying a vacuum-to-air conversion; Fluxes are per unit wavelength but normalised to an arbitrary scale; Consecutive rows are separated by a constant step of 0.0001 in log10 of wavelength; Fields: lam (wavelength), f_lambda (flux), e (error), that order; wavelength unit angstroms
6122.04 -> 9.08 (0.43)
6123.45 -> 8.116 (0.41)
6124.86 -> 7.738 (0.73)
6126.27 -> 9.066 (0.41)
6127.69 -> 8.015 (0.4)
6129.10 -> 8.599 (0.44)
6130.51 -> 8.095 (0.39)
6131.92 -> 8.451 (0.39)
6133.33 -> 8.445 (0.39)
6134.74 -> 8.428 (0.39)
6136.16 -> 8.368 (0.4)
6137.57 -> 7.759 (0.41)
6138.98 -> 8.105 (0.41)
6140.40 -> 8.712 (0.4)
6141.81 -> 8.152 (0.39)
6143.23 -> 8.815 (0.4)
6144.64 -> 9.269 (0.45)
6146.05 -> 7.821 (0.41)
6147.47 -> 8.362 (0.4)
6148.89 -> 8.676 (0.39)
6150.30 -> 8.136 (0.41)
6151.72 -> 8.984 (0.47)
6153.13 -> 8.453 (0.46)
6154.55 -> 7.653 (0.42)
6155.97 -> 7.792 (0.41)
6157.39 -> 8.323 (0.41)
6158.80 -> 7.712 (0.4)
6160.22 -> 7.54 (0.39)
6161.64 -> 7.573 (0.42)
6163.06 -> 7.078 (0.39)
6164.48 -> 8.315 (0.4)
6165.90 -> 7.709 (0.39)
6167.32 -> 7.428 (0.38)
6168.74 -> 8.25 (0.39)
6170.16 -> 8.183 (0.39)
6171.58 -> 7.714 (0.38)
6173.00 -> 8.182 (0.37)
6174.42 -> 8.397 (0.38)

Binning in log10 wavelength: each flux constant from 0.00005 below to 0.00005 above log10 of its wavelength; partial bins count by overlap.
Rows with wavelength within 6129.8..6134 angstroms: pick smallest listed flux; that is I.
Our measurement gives 8.095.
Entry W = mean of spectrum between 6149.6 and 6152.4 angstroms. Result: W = 8.55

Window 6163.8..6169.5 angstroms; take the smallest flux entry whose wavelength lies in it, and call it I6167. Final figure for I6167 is 7.428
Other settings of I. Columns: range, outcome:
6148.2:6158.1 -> 7.653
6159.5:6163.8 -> 7.078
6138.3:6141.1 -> 8.105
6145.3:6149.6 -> 7.821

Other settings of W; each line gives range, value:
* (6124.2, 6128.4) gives 8.26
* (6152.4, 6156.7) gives 7.97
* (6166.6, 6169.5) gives 7.85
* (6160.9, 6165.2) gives 7.65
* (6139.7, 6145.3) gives 8.74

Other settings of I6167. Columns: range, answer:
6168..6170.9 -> 8.183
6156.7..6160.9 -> 7.54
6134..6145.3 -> 7.759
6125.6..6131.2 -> 8.015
